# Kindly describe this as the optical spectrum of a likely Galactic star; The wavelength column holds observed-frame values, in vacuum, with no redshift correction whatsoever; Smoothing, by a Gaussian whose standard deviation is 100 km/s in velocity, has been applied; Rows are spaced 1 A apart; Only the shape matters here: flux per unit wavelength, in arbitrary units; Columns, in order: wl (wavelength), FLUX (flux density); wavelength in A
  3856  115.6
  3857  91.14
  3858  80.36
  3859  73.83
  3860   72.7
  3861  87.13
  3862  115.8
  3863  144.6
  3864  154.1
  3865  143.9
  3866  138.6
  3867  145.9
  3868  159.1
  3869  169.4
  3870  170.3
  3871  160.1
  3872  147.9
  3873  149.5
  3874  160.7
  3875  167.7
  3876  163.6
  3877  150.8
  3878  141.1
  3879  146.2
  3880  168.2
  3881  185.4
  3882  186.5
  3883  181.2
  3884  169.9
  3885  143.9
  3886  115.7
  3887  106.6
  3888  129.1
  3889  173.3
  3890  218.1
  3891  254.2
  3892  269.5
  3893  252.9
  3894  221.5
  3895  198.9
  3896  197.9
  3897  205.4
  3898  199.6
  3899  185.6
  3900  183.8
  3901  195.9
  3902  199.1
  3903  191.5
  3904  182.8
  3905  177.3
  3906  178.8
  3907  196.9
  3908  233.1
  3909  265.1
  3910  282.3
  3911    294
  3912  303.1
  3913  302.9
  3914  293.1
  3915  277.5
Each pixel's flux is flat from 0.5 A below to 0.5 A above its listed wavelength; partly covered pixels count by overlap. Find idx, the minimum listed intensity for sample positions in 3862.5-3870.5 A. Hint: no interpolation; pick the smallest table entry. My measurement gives 138.6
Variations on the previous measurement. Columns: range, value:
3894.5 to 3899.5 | 185.6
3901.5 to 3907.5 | 177.3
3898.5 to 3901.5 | 183.8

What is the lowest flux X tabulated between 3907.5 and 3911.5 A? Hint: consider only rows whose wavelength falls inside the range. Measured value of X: 233.1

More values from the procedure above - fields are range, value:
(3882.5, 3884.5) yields 169.9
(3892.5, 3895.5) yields 198.9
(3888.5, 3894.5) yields 173.3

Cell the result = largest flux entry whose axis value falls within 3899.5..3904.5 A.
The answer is 199.1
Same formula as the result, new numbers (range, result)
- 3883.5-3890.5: 218.1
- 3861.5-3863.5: 144.6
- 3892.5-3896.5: 252.9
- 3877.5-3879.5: 146.2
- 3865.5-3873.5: 170.3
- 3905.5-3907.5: 196.9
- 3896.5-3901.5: 205.4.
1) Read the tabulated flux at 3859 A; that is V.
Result 73.83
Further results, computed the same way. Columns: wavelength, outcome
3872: 147.9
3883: 181.2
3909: 265.1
